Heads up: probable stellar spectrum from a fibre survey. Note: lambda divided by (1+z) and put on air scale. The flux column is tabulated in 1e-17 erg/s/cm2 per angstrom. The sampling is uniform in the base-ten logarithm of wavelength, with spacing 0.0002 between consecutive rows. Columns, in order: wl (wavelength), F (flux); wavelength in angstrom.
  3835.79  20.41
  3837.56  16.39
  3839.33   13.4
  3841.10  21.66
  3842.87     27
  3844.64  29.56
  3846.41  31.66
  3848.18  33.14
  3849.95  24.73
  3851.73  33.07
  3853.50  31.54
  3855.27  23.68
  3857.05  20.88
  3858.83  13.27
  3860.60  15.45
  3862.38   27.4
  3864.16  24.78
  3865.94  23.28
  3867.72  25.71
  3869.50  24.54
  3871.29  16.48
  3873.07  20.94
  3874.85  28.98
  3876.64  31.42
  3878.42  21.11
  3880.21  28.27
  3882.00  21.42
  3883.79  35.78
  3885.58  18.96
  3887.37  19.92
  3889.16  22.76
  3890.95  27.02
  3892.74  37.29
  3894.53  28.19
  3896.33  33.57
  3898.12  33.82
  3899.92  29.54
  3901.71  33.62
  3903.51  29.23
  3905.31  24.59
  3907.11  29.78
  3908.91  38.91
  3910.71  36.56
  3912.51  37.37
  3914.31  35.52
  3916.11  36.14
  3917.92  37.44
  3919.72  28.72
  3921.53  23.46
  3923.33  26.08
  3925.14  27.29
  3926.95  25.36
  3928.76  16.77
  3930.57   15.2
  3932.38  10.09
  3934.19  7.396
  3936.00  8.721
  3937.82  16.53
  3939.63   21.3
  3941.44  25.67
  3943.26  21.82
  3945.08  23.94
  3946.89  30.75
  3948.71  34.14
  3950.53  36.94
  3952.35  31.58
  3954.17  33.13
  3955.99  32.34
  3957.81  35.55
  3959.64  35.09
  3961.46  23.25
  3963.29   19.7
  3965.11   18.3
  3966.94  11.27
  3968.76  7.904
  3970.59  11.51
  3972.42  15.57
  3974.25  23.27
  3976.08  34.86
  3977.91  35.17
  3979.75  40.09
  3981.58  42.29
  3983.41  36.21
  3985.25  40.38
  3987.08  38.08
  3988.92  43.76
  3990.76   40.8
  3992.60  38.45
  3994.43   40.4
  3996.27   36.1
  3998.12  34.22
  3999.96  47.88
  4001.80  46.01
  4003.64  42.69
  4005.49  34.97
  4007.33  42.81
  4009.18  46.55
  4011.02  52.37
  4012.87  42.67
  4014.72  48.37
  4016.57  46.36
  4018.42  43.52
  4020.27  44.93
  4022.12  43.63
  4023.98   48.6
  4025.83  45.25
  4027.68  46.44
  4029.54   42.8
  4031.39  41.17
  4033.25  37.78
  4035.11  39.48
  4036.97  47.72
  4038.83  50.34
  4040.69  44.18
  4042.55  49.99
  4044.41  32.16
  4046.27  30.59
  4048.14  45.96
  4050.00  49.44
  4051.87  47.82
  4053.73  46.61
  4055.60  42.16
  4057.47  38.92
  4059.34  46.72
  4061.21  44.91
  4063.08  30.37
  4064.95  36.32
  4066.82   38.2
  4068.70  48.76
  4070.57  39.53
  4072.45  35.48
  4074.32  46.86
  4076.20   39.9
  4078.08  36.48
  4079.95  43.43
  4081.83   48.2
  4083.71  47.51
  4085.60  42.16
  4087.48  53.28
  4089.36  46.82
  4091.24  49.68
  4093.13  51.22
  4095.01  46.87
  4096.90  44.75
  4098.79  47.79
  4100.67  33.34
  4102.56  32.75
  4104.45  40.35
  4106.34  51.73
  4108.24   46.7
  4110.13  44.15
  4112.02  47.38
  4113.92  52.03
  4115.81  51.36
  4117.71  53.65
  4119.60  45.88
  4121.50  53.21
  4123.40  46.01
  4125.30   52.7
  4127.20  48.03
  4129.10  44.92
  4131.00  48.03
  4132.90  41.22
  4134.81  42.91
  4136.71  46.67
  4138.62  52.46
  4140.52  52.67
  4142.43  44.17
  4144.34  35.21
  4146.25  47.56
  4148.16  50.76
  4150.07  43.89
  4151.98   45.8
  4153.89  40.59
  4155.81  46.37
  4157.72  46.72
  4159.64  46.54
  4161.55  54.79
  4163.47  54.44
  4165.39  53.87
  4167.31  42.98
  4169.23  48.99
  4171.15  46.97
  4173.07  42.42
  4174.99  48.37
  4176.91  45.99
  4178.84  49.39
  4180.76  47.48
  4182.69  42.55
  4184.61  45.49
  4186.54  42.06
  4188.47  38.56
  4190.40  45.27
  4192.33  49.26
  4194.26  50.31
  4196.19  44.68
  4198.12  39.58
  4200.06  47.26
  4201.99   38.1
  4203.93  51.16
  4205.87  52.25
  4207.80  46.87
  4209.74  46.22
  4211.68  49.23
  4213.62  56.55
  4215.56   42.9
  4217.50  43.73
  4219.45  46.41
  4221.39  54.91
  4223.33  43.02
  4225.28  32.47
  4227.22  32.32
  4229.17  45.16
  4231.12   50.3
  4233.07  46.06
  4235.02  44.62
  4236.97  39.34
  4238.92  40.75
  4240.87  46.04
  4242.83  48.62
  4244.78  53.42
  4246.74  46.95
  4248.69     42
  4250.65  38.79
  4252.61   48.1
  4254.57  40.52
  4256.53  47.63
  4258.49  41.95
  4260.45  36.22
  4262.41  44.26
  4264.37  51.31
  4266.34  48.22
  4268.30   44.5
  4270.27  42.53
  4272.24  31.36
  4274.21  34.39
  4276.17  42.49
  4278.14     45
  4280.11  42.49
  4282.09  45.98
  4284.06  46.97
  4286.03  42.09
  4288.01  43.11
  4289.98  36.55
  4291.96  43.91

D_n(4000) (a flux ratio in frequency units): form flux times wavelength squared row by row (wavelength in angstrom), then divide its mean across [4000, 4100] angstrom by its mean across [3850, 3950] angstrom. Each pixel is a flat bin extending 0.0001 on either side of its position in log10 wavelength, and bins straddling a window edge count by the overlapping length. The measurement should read 1.83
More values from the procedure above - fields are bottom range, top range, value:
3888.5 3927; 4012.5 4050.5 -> 1.50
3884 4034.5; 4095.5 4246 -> 1.58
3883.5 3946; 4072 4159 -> 1.93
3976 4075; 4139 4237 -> 1.18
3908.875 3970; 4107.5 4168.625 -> 2.08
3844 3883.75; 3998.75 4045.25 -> 1.90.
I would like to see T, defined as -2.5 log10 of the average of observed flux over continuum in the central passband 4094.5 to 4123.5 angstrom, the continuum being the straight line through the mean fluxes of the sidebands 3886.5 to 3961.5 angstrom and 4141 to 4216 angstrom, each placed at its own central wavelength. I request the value -0.12 mag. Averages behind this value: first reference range 27.7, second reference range 46.5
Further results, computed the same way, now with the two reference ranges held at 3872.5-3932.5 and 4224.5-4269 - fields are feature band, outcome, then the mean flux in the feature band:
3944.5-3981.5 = 0.145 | 27.1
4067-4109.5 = -0.200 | 44.1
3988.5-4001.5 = -0.237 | 40.4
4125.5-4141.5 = -0.217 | 47.4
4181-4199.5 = -0.076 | 44.4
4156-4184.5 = -0.183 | 47.9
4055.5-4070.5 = -0.145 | 40.6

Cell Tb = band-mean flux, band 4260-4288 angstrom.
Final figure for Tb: 42.8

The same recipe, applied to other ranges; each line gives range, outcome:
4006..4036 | 44.4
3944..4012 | 33.5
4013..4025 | 45.7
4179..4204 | 44.7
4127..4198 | 46.3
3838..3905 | 26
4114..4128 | 50.3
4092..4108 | 43.8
